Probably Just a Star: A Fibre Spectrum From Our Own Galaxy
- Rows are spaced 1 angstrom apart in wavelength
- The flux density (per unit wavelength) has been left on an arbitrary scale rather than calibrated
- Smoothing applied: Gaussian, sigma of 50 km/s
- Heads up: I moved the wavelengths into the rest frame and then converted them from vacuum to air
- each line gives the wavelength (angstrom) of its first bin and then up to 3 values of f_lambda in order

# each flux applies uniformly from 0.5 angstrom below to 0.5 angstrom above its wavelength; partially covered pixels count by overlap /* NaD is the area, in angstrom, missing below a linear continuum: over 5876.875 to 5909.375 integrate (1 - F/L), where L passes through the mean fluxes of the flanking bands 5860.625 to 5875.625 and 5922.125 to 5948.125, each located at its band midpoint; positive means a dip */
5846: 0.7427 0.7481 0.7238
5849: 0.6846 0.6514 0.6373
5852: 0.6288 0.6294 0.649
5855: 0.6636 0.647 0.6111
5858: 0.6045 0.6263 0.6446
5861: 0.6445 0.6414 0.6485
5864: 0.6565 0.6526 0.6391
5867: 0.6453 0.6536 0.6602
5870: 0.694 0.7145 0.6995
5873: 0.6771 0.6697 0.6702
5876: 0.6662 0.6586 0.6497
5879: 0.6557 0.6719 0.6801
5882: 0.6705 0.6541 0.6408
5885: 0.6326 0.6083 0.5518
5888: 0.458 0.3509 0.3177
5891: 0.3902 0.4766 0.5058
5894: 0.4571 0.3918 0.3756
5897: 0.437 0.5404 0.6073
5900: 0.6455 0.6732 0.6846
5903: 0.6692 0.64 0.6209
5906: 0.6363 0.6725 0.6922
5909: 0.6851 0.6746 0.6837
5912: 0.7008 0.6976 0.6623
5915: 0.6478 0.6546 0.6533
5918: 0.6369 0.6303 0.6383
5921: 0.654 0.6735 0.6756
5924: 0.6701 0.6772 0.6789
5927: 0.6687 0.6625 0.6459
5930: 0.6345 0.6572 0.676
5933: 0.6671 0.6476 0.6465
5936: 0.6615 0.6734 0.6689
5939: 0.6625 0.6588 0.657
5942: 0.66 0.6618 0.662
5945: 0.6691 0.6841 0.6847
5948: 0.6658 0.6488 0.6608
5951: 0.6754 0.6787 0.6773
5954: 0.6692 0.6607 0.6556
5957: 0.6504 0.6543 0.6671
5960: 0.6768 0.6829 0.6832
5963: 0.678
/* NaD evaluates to 4.4 angstrom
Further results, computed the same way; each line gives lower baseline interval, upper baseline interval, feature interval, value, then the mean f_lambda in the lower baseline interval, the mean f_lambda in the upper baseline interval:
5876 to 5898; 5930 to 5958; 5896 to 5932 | -3.0 angstrom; 0.538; 0.664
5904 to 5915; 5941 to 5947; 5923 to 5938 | 0.1 angstrom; 0.67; 0.668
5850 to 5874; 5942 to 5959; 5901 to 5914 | -0.2 angstrom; 0.651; 0.666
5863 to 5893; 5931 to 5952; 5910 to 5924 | -0.4 angstrom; 0.611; 0.665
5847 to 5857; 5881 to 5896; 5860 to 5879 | -2.5 angstrom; 0.659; 0.509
